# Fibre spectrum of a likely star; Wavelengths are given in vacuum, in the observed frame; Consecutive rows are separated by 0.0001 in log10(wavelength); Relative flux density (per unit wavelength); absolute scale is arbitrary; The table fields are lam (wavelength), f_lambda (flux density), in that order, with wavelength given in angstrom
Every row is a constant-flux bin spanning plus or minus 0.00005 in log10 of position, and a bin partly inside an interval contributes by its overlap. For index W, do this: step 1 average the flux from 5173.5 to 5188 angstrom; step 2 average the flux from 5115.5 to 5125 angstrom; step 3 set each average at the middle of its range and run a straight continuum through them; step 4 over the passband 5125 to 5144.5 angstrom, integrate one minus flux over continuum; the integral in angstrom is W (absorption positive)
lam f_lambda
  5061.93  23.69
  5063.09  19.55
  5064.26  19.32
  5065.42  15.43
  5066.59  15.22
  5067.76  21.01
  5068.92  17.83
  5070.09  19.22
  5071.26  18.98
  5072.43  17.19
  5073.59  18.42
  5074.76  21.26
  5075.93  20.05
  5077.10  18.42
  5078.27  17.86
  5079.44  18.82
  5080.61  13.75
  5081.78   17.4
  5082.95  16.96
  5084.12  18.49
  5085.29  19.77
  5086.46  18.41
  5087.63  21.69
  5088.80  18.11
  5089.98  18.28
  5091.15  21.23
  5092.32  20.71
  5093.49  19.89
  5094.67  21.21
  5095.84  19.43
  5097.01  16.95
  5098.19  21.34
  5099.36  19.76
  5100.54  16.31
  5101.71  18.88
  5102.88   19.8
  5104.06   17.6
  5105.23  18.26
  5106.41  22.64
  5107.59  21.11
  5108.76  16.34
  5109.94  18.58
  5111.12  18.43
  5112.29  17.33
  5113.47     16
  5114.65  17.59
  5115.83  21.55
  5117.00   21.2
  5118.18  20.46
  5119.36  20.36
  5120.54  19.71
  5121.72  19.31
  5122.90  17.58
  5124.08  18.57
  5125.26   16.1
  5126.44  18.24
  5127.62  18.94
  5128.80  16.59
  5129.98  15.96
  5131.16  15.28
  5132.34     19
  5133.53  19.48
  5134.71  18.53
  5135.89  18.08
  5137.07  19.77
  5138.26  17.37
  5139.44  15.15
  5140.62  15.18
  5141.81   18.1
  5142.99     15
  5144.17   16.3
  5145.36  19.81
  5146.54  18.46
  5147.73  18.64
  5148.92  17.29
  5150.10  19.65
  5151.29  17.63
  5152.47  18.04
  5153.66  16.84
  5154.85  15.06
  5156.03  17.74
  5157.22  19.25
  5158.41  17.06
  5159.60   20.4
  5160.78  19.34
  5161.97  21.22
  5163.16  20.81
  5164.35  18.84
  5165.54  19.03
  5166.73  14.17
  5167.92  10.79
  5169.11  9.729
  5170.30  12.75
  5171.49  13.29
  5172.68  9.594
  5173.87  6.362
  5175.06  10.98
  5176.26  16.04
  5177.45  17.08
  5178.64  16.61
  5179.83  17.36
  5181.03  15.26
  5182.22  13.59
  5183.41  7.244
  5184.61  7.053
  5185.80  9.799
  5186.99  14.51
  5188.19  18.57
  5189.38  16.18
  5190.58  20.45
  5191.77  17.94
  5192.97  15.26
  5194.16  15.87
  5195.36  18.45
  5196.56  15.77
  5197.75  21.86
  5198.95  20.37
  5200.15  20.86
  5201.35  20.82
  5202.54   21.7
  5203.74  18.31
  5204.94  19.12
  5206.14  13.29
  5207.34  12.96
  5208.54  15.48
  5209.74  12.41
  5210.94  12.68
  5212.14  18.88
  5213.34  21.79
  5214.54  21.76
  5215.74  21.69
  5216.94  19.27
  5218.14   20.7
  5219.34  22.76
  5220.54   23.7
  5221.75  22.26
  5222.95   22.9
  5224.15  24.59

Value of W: 0.8 angstrom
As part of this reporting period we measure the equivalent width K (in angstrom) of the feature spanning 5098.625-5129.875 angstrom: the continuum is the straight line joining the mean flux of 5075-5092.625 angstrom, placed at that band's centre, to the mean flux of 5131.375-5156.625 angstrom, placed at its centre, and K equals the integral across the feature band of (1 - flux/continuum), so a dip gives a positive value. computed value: -1.0 angstrom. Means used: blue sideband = 18.7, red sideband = 17.6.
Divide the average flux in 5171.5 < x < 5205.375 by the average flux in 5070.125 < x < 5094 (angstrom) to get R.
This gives 0.84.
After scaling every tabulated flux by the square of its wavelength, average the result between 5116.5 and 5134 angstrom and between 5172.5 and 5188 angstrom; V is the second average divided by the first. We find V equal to 0.70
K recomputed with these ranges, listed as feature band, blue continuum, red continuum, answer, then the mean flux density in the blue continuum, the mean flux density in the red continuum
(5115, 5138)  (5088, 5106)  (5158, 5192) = -1.4 angstrom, 19.2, 14.9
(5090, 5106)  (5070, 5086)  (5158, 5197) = -1.5 angstrom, 18.3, 15.1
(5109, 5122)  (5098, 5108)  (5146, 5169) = 0.0 angstrom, 19.4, 17.7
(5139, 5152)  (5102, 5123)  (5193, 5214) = 0.8 angstrom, 19.1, 17.6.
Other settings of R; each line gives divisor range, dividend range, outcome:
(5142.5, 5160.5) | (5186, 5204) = 1.02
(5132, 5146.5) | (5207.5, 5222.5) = 1.09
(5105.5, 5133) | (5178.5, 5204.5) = 0.89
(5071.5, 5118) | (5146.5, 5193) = 0.83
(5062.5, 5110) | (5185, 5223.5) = 0.97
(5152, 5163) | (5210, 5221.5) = 1.10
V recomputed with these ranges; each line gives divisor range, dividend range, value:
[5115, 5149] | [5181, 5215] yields 0.93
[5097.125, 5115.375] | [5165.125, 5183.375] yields 0.73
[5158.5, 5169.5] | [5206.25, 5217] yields 1.01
